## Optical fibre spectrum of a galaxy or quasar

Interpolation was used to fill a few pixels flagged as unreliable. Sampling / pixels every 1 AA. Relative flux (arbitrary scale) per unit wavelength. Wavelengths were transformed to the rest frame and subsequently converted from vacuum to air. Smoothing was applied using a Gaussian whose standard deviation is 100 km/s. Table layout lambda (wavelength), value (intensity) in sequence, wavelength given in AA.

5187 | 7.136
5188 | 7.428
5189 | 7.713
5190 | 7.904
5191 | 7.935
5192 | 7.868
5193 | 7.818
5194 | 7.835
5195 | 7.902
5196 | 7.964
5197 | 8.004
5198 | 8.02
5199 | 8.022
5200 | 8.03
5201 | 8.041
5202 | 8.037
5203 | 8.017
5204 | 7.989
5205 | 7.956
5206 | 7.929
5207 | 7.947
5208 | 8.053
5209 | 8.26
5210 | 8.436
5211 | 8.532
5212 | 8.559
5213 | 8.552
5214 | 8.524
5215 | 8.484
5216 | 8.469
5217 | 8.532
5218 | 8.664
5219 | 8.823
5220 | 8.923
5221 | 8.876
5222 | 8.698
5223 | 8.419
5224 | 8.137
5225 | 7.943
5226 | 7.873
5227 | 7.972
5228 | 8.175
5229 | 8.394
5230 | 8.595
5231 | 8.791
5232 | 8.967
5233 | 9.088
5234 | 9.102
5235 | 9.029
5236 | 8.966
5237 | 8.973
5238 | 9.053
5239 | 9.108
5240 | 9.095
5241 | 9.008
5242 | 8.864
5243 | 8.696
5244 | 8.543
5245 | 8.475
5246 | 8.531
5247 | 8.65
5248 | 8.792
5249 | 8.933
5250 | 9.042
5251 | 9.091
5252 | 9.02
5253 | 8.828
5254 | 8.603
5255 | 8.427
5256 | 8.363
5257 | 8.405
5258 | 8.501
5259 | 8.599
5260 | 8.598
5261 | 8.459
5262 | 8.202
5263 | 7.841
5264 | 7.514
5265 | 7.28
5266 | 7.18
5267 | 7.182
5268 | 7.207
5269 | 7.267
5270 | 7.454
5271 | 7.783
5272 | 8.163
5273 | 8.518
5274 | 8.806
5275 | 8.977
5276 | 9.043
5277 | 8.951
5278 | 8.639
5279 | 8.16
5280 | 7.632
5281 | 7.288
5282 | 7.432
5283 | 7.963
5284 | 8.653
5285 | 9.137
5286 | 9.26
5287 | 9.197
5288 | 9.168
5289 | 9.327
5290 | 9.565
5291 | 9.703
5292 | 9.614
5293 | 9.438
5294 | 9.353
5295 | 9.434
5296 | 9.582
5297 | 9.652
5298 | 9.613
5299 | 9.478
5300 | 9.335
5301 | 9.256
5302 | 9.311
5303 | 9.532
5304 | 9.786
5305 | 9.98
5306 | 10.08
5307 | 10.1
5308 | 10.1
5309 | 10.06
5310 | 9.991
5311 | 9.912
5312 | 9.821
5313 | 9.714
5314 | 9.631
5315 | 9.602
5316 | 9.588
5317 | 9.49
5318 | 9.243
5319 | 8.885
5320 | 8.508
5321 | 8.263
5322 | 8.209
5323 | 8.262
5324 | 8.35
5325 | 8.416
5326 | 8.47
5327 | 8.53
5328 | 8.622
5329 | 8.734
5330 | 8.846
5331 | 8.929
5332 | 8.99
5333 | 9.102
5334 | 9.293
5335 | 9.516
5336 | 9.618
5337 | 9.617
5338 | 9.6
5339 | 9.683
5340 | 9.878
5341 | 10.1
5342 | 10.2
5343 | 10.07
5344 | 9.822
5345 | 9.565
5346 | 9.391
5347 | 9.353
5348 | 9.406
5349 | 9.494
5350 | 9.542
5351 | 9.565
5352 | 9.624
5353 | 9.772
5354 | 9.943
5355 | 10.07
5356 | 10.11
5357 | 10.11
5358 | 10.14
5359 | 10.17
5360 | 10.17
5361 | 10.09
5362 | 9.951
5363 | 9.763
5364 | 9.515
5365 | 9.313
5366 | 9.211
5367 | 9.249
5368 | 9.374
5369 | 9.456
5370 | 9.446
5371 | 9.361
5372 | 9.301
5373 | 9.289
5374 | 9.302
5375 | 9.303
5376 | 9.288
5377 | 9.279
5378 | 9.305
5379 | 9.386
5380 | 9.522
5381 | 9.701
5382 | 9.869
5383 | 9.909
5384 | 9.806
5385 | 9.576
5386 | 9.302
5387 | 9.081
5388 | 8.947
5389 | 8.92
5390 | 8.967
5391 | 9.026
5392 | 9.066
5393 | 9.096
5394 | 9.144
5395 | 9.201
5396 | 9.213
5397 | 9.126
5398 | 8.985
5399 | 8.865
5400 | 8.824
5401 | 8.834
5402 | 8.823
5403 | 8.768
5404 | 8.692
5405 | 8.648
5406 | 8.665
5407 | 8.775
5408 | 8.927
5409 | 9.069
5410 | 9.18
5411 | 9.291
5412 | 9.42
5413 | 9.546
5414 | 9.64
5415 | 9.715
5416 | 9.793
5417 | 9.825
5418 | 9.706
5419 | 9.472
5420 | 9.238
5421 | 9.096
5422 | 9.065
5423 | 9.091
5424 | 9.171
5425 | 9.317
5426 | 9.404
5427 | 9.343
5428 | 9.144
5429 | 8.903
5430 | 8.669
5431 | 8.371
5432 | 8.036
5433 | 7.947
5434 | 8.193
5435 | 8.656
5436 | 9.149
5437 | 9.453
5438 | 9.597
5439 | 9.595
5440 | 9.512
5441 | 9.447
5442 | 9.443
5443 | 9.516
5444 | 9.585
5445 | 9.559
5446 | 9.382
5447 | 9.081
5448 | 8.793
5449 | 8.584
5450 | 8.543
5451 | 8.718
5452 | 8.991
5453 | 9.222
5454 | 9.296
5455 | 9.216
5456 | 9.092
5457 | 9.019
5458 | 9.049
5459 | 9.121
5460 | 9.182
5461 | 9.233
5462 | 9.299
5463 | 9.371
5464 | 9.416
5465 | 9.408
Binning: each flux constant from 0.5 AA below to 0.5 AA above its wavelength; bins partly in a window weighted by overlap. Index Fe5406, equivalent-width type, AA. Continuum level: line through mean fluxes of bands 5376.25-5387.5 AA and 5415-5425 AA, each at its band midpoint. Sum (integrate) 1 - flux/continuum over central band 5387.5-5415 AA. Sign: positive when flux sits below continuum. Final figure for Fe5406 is 1.2 AA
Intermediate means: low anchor 9.52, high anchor 9.4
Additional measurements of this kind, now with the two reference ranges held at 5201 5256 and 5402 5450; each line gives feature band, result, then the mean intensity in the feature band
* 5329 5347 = -1.28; 9.51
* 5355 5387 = -2.23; 9.6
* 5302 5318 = -1.80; 9.79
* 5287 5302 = -1.18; 9.45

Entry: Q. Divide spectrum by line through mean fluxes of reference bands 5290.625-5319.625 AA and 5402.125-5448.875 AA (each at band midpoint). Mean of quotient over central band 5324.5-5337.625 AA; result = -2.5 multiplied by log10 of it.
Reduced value 0.06 mag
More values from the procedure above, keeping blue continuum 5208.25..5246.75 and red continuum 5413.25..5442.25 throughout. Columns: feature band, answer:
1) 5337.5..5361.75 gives -0.100 mag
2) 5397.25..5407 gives 0.037 mag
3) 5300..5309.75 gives -0.110 mag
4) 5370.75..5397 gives -0.030 mag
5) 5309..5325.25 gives -0.034 mag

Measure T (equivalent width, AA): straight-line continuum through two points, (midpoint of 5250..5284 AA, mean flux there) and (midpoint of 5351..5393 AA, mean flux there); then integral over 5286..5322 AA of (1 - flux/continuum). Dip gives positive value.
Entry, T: -3.5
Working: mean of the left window 8.18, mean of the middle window 9.5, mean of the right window 9.53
